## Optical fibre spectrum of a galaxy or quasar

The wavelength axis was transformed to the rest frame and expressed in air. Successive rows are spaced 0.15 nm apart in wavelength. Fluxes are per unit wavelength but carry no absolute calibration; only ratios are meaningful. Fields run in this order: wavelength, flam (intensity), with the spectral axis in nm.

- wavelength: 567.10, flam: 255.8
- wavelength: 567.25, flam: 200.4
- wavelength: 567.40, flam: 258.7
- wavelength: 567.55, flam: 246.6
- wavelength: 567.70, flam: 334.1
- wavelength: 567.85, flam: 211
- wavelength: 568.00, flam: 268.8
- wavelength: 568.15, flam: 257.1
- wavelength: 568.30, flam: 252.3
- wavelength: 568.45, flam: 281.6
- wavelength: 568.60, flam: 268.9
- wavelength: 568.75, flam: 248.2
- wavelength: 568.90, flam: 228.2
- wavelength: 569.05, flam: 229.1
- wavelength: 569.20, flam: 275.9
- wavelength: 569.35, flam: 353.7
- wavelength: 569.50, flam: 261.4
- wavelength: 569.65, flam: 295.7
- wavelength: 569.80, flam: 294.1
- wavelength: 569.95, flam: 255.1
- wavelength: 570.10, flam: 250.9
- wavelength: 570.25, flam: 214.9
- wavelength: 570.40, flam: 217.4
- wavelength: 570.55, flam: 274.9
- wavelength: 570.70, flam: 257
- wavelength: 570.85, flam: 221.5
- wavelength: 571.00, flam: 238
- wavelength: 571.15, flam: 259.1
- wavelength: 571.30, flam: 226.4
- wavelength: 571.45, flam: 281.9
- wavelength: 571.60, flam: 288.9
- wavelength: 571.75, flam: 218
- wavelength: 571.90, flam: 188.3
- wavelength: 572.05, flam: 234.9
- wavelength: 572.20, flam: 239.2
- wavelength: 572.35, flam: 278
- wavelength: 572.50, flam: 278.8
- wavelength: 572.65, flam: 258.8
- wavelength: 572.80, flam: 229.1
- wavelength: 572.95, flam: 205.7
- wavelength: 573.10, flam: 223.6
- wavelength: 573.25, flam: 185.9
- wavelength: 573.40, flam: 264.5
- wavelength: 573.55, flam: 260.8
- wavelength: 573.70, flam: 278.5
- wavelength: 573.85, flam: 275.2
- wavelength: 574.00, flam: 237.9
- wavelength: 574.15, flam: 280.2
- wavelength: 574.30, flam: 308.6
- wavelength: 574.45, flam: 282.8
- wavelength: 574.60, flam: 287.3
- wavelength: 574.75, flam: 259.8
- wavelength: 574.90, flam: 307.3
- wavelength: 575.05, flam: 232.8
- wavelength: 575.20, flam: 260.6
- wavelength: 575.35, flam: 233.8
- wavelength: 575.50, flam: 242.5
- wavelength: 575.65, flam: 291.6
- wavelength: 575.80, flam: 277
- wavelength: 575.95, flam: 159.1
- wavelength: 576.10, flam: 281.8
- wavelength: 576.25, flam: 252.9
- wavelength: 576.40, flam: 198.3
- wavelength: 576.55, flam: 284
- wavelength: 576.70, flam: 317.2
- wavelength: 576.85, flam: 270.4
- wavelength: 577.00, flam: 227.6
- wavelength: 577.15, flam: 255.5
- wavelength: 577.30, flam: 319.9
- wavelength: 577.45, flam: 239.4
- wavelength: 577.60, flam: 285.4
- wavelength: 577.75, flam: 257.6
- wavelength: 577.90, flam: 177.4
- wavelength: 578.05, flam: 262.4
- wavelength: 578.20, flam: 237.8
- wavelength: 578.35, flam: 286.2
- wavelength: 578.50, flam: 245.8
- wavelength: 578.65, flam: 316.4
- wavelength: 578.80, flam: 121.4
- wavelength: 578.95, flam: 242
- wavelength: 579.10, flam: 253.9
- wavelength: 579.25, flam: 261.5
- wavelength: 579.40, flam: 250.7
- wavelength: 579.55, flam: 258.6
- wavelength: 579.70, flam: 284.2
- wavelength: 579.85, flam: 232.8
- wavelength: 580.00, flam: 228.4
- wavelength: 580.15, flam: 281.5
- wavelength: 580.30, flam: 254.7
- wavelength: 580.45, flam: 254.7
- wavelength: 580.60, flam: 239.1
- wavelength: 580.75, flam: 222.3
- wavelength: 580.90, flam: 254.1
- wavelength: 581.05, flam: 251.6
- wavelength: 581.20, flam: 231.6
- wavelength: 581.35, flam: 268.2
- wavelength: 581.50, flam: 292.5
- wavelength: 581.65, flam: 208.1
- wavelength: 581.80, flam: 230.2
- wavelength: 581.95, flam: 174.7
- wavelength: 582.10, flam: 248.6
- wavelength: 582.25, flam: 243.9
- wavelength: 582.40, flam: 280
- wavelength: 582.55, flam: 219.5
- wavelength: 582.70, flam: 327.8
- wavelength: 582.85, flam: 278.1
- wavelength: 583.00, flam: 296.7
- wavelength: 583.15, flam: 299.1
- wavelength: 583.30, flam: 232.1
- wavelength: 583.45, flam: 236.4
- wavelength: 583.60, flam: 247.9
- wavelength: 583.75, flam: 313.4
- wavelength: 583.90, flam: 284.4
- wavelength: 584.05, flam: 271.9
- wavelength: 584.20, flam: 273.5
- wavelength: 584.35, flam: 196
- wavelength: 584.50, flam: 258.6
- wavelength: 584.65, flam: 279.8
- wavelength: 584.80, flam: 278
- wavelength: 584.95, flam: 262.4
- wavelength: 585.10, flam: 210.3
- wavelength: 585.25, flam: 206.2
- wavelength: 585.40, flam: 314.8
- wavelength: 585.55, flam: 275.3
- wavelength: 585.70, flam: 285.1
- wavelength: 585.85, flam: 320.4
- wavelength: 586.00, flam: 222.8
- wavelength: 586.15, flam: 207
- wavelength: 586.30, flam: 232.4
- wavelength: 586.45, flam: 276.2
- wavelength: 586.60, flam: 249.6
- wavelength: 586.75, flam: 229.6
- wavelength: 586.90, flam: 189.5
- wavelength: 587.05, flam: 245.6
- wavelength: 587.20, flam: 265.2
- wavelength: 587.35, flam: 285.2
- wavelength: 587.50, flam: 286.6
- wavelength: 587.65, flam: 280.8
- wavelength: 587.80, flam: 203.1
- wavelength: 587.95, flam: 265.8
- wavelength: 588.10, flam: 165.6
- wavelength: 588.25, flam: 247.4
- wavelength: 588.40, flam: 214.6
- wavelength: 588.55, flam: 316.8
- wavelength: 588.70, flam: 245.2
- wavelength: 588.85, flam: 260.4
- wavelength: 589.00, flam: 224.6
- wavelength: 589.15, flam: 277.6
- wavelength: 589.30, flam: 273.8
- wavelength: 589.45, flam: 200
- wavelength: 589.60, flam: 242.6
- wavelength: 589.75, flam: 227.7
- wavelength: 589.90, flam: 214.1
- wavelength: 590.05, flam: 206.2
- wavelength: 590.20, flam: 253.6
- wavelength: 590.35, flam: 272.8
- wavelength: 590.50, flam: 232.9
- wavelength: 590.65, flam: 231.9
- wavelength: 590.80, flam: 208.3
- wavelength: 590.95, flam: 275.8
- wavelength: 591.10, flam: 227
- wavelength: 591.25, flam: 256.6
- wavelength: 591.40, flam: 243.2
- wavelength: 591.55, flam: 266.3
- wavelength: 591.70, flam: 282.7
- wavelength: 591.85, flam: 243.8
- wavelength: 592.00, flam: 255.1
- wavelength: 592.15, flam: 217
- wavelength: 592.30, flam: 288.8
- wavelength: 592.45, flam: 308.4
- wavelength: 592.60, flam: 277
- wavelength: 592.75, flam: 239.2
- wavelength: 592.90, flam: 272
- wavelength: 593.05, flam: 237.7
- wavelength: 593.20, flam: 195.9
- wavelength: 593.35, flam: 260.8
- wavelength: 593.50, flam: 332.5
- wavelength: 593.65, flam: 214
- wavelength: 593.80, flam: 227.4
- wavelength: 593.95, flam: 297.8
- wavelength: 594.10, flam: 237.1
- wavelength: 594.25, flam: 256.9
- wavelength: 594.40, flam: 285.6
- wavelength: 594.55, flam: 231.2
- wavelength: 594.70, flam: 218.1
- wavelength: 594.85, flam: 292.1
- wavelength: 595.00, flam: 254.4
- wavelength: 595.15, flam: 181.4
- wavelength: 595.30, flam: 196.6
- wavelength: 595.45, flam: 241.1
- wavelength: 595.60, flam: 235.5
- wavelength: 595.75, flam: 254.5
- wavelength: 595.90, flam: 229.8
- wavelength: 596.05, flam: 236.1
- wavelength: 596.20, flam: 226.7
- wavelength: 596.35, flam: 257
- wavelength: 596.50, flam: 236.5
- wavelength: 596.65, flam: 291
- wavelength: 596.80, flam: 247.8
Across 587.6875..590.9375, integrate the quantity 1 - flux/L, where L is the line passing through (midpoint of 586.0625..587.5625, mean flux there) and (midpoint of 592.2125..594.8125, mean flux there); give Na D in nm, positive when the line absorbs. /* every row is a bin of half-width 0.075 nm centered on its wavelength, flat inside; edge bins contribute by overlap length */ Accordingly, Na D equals 0.15 nm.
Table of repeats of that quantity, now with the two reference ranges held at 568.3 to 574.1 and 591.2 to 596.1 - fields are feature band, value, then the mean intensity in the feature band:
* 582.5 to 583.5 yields -0.082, 272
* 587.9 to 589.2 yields 0.028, 245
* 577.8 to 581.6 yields 0.051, 248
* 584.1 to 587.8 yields -0.050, 255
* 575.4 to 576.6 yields 0.022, 247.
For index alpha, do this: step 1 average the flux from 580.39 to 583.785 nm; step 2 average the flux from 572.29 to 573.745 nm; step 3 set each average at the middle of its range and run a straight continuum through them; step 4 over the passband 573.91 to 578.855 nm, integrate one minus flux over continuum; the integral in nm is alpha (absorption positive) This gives -0.19 nm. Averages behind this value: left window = 245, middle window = 258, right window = 254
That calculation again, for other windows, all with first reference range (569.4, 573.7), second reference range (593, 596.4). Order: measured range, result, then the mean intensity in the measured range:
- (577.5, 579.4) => 0.01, 246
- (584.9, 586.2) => -0.06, 257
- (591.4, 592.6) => -0.11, 265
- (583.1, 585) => -0.14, 264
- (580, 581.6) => -0.05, 253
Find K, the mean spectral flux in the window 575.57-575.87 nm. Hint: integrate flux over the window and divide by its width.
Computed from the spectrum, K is 284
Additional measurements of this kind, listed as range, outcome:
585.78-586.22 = 250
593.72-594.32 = 254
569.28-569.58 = 307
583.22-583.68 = 240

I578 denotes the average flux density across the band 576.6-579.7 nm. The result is 255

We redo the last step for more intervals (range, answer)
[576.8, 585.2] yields 254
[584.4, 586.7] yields 258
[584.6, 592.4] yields 249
